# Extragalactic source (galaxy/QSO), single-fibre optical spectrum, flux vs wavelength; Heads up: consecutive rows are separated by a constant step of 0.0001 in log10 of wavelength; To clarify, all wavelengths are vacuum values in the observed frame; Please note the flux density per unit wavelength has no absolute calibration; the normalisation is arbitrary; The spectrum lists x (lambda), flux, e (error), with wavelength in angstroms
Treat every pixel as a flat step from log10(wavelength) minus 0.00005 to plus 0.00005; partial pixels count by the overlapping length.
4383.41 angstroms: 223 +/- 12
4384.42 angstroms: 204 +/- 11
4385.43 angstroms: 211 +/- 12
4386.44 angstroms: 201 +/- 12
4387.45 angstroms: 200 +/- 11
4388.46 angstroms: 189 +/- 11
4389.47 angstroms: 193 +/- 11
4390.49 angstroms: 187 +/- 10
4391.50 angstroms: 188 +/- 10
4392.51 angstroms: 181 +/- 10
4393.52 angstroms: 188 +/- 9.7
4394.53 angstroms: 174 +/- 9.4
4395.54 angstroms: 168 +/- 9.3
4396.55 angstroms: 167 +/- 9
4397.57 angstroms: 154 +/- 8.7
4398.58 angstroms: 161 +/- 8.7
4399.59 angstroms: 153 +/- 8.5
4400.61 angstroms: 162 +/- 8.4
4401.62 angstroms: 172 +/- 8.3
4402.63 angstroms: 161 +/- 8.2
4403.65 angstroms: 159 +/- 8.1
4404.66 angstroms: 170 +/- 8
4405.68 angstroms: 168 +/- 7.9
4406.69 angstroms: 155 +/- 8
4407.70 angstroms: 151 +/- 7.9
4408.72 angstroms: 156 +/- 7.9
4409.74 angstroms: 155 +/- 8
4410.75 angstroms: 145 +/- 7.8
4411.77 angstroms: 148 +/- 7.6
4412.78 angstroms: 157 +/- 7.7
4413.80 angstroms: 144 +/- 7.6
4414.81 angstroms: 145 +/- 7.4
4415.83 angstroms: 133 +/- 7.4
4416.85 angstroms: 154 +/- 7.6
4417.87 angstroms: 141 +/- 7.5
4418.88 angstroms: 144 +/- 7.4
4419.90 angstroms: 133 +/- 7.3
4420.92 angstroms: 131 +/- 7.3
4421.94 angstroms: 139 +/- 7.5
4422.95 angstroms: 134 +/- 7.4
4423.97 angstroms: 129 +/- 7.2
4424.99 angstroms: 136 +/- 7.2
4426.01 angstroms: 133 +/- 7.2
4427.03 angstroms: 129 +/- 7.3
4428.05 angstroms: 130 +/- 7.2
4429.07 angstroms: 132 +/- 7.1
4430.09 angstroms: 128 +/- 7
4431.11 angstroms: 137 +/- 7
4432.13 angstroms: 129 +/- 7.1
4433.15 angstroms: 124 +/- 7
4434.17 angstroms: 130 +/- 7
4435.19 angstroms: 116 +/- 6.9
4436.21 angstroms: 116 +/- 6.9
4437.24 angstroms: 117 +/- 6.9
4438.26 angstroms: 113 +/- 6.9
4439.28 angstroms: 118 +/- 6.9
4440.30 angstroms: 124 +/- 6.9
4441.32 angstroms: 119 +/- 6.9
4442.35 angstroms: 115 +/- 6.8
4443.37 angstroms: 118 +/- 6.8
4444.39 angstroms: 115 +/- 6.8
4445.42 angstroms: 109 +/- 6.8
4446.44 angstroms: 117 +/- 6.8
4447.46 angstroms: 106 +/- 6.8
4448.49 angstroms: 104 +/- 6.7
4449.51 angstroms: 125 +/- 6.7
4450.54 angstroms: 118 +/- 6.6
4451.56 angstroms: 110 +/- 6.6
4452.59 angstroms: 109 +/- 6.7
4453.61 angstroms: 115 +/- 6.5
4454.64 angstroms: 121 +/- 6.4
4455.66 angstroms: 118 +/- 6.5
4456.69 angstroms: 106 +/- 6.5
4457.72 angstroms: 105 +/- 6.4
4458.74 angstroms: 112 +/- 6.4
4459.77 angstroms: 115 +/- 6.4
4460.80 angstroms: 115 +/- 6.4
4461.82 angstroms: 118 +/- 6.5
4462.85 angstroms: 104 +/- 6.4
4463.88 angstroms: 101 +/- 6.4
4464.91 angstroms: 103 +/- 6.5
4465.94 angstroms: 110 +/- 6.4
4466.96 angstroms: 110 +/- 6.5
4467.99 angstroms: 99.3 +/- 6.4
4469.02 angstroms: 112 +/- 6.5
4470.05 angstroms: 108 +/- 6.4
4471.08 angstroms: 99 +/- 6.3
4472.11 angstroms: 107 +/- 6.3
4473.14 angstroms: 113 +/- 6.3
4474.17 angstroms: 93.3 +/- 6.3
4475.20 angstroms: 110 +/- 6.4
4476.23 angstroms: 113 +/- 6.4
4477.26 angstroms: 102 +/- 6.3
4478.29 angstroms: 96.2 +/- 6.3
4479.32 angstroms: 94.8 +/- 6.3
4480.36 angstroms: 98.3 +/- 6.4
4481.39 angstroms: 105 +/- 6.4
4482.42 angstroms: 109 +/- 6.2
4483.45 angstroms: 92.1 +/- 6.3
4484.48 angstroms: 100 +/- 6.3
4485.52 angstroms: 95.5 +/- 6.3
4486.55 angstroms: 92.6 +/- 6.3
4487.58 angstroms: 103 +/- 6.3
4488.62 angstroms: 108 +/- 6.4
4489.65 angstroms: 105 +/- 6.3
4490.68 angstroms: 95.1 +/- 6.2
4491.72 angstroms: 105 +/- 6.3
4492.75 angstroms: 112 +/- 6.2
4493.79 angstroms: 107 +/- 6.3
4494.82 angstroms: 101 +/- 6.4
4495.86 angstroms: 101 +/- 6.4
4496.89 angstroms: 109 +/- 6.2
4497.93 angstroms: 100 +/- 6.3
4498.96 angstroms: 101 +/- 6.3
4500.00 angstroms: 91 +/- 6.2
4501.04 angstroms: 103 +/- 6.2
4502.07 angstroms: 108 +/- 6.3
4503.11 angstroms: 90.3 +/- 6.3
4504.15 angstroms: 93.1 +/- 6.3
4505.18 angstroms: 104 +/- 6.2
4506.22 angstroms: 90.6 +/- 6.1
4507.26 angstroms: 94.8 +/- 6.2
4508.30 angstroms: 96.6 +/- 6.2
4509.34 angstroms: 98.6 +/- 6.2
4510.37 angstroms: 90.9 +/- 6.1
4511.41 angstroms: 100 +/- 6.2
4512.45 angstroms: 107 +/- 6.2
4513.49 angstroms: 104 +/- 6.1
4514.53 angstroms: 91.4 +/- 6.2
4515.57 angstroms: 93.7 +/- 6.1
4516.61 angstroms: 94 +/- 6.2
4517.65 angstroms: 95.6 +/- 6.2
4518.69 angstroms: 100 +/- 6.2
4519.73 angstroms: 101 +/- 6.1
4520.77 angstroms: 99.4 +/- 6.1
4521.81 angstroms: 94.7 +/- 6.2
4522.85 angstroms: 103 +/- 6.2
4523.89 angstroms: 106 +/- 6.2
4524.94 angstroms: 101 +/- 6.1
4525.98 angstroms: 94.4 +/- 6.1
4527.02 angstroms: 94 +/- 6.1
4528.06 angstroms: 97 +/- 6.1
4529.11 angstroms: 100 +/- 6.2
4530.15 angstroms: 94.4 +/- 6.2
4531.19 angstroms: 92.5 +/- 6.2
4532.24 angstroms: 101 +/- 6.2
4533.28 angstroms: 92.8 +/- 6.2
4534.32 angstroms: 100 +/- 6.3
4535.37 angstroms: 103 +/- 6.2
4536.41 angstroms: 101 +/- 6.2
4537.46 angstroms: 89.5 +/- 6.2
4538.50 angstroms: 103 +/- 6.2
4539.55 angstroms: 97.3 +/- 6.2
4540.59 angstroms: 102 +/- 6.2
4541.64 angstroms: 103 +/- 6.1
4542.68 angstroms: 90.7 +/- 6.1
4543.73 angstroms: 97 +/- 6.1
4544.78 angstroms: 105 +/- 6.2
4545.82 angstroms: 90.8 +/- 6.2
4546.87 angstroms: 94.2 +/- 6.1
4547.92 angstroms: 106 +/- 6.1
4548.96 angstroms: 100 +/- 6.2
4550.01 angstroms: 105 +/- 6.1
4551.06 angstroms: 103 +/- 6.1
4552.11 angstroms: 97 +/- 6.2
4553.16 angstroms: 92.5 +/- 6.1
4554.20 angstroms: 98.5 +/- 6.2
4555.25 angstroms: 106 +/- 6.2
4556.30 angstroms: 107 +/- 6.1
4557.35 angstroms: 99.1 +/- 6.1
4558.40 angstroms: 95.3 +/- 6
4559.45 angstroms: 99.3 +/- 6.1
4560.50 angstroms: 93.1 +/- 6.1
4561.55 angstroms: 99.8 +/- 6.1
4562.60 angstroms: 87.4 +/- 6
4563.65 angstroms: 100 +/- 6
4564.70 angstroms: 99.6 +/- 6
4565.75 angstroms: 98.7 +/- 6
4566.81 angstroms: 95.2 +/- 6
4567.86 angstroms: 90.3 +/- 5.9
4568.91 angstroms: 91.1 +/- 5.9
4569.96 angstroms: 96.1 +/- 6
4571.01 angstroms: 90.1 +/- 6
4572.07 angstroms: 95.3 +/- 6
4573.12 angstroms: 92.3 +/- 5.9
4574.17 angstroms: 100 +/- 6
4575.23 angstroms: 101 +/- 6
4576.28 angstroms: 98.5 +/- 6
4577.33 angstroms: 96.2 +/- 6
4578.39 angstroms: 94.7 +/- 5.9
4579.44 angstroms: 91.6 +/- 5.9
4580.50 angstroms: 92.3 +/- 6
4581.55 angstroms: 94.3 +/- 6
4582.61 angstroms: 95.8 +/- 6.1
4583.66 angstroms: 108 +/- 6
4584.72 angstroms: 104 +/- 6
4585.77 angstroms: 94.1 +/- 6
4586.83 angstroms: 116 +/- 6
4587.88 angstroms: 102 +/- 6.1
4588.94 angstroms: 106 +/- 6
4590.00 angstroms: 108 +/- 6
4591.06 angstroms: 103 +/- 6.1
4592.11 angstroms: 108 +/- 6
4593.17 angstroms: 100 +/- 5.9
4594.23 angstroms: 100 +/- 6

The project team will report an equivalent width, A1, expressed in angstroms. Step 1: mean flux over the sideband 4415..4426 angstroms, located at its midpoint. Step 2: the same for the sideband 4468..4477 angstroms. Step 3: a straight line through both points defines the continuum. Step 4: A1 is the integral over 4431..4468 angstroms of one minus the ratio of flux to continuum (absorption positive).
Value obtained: 1.67 angstroms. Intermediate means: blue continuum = 137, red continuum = 106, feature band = 115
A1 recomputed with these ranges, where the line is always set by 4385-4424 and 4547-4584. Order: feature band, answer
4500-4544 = 6.4 angstroms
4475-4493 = 3.9 angstroms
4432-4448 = 3.3 angstroms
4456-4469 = 2.8 angstroms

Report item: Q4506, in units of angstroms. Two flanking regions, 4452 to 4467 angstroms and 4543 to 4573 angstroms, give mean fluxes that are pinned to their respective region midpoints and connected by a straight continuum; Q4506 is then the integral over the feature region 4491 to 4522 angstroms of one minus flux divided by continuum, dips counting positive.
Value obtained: 1.5 angstroms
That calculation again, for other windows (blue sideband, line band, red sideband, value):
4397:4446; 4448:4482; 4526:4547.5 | 4.1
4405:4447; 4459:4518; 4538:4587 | 7.6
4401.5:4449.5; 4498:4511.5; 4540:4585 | 1.9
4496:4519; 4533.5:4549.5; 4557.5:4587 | -0.2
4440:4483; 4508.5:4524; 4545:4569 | 0.7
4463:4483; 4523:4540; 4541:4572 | 0.3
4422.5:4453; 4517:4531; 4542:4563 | 0.8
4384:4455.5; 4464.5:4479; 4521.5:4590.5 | 2.5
